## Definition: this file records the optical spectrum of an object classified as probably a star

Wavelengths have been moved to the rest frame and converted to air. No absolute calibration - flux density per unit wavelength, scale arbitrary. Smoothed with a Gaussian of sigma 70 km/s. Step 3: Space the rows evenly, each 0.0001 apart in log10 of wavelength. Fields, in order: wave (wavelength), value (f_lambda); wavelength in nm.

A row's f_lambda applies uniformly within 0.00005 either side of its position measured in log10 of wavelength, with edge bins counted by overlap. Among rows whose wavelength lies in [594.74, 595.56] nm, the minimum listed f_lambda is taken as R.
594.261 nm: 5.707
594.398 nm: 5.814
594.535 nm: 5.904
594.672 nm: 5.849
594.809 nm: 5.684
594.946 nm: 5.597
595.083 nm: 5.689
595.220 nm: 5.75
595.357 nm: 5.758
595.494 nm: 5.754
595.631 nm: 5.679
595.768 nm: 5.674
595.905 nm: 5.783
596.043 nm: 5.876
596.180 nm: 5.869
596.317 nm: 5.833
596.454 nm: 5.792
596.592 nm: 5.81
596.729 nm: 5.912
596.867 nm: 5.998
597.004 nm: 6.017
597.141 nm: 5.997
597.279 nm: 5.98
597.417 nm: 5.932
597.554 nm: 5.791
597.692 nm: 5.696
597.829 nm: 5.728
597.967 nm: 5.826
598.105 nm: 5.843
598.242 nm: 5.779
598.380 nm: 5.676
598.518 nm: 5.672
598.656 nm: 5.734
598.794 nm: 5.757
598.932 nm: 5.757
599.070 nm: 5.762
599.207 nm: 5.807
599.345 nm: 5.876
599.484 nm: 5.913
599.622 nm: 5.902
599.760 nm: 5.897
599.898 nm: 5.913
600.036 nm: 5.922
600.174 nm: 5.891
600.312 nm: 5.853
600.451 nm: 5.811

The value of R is 5.597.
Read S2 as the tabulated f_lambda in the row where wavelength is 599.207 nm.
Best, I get 5.807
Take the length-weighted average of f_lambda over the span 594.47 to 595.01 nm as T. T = 5.76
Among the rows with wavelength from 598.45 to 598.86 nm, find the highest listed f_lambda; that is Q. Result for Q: 5.757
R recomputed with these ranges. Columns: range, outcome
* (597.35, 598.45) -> 5.676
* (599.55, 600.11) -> 5.897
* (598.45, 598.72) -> 5.672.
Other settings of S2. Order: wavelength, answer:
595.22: 5.75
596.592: 5.81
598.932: 5.757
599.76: 5.897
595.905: 5.783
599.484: 5.913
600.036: 5.922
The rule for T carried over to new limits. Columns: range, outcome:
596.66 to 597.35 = 5.98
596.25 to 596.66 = 5.81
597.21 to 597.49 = 5.95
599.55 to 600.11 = 5.91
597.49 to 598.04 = 5.76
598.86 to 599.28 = 5.79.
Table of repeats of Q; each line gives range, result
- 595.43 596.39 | 5.876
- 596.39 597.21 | 6.017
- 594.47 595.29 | 5.904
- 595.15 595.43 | 5.758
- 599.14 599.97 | 5.913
